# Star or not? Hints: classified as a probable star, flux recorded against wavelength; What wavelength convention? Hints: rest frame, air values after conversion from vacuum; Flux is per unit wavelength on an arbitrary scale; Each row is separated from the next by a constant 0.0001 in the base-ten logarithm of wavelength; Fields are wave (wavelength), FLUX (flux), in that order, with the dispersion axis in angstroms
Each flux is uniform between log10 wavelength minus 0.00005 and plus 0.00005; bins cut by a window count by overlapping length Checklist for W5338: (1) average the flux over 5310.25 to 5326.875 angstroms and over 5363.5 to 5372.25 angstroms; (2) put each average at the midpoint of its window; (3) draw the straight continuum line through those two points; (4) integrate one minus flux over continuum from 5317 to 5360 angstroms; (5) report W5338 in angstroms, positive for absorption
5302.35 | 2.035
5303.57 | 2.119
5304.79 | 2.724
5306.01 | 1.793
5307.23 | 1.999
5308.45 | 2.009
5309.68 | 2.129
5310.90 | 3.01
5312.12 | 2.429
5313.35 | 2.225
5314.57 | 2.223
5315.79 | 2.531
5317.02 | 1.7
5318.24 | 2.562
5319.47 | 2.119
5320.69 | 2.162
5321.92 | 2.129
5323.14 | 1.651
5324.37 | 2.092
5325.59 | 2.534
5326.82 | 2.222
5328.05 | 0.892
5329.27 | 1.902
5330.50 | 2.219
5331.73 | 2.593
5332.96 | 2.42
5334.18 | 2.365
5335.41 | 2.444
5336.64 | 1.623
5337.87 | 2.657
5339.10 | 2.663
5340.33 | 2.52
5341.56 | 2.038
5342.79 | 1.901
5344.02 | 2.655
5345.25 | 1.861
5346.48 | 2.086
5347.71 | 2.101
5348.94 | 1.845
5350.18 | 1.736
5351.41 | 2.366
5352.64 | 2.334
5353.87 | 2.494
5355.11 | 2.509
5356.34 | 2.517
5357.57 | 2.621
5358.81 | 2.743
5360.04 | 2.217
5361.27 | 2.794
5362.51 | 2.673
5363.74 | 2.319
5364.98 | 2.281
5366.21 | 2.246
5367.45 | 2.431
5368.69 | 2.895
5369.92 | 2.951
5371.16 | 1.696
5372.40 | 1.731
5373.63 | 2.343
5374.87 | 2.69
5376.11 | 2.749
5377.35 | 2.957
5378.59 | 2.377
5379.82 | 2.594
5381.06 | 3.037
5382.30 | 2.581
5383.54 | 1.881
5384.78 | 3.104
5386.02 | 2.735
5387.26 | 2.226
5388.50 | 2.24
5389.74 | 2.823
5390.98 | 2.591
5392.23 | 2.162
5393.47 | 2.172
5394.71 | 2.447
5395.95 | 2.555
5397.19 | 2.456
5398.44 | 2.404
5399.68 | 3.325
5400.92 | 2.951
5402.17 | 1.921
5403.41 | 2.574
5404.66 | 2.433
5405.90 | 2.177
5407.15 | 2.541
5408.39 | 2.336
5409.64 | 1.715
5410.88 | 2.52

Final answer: 1.64 angstroms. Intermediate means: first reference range 2.26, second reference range 2.37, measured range 2.22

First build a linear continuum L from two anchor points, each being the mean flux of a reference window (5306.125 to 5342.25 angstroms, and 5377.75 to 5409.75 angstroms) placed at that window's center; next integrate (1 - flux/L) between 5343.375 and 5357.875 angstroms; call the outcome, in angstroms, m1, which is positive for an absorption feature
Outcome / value 0.4 angstroms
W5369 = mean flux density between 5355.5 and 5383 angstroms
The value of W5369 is 2.52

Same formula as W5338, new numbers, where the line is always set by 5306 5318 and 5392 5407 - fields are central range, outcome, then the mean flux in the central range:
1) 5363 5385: -0.7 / 2.48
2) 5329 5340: -0.2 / 2.34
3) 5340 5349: 0.8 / 2.13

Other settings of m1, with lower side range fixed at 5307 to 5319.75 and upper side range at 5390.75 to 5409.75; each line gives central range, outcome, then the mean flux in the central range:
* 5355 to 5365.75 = -0.69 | 2.52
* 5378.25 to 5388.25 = -0.64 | 2.56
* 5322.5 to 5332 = 1.28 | 1.99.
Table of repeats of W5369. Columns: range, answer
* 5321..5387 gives 2.34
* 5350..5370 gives 2.48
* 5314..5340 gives 2.18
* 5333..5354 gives 2.22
